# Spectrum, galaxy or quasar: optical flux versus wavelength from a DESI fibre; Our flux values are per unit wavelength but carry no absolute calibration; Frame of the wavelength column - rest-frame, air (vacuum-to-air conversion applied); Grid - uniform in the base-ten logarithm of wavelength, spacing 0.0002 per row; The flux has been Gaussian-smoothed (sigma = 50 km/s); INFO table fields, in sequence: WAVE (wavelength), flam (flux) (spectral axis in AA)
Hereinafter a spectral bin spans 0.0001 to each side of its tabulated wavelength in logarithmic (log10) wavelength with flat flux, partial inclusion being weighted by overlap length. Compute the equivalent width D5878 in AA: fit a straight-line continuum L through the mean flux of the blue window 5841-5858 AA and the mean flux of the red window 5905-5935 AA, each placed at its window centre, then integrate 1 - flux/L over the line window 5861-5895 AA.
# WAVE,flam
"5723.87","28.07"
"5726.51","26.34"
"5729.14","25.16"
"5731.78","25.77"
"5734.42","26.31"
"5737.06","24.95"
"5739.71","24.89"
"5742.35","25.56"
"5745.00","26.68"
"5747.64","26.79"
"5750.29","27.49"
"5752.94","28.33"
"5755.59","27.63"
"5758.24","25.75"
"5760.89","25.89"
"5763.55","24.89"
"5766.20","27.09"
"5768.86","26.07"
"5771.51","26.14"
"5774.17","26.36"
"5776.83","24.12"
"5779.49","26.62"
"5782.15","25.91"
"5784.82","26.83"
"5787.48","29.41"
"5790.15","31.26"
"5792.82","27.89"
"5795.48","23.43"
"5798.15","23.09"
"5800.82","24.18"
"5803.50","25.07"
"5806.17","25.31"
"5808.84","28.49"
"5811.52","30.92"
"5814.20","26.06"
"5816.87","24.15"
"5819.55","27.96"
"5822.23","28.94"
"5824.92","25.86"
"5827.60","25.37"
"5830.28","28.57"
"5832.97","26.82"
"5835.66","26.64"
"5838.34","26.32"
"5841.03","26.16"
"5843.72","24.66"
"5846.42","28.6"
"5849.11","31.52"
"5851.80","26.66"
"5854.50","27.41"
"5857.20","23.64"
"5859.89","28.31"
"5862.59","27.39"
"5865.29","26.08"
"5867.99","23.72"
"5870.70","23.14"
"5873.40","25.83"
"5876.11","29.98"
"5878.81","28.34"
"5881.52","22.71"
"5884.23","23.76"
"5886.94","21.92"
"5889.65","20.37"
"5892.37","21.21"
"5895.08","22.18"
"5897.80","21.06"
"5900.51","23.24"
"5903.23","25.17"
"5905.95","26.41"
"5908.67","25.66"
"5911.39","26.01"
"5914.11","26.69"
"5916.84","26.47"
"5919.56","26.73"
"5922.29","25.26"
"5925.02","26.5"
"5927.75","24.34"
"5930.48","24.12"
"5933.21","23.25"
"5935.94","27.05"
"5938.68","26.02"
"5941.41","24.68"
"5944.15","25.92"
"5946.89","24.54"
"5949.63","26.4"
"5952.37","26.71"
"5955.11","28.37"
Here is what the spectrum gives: 2.6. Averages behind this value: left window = 27.1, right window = 25.6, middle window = 24.5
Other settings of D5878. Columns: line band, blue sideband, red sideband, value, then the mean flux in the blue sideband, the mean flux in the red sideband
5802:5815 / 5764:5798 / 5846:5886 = -0.3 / 26.6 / 26.4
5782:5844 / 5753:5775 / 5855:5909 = -2.6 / 26.3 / 24.5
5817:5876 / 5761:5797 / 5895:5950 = -1.7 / 26.6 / 25.2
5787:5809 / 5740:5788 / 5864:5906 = -0.4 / 26.5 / 24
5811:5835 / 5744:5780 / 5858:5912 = -1.4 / 26.4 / 24.6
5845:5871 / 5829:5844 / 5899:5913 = -0.5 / 26.7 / 25.3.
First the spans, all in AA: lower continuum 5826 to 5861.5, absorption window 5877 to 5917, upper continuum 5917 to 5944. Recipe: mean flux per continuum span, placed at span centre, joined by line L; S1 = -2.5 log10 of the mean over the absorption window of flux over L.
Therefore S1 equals 0.08 mag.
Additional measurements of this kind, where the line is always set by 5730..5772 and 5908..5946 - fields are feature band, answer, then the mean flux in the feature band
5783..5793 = -0.11 mag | 28.8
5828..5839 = -0.04 mag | 27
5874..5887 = 0.00 mag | 25.7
